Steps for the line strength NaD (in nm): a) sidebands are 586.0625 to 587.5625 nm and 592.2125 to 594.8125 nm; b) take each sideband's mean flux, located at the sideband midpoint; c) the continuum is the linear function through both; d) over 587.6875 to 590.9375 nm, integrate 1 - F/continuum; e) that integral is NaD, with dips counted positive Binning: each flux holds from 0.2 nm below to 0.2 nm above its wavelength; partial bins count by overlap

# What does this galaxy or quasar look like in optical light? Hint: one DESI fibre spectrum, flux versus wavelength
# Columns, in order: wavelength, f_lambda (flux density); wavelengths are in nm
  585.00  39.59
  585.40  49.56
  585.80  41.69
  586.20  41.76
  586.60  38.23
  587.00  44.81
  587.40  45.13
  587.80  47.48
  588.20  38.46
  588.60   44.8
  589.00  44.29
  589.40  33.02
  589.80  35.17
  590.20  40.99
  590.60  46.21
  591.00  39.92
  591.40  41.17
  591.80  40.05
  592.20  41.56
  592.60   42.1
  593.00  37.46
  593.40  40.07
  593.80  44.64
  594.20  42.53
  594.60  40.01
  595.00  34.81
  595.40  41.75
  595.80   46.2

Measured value 0.07 nm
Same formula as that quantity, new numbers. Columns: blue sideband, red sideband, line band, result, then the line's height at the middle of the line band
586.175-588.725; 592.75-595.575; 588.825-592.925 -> 0.12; 41.6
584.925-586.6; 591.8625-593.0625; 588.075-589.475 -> 0.03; 41.9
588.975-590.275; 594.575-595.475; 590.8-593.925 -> -0.25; 37.8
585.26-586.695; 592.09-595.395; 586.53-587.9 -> -0.06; 42.5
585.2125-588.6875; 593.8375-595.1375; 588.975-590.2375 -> 0.15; 42.3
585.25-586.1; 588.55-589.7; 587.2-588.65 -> -0.08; 41.5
